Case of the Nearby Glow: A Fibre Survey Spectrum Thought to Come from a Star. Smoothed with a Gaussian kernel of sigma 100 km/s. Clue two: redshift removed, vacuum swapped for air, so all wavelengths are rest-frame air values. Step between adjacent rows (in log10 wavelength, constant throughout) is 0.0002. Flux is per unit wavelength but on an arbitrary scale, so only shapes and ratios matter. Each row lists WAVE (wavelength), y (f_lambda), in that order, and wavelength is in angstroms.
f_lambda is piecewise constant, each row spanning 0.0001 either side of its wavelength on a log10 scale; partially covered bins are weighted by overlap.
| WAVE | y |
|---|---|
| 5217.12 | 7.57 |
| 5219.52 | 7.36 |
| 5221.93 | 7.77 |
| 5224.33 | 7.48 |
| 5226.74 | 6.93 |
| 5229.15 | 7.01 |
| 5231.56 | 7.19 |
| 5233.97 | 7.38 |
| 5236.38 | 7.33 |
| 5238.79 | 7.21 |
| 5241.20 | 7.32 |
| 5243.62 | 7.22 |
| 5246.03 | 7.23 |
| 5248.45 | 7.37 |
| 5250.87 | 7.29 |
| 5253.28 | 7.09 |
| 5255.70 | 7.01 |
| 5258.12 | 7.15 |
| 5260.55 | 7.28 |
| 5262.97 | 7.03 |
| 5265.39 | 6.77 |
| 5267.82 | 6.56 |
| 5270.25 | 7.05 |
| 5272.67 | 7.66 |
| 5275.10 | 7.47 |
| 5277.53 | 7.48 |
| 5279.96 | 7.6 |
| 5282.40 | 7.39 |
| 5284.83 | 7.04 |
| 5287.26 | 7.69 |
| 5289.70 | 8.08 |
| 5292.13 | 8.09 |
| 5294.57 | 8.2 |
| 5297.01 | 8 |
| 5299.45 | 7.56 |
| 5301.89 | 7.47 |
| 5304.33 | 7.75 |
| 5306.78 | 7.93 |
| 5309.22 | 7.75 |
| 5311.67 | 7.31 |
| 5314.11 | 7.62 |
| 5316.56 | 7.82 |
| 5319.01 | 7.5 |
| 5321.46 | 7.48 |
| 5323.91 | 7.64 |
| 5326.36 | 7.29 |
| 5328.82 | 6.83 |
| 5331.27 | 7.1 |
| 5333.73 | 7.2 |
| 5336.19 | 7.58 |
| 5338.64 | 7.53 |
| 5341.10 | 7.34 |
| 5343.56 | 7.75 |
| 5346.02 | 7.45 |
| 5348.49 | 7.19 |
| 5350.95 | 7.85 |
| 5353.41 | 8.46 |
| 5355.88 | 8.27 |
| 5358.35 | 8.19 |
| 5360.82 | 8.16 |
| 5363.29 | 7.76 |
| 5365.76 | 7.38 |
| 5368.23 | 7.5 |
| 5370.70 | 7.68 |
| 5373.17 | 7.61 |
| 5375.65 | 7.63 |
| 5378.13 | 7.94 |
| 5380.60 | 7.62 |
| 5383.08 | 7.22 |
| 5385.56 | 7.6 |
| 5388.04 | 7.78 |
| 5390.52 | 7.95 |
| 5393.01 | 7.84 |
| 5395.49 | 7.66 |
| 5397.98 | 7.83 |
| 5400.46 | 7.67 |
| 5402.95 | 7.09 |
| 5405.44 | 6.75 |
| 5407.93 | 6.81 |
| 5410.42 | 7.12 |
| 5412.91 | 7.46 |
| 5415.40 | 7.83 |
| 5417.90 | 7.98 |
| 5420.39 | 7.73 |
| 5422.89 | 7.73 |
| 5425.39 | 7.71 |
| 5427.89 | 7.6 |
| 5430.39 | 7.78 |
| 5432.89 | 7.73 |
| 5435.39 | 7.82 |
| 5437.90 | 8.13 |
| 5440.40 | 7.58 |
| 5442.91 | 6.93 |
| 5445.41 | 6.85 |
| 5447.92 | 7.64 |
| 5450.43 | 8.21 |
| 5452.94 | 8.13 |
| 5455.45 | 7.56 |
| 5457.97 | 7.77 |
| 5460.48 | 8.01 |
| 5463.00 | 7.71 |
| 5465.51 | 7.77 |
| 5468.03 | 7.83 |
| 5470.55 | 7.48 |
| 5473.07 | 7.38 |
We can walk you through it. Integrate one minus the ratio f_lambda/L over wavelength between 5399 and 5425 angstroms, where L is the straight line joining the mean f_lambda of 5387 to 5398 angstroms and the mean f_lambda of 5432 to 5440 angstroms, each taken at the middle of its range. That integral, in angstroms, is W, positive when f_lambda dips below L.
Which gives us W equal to 1.3 angstroms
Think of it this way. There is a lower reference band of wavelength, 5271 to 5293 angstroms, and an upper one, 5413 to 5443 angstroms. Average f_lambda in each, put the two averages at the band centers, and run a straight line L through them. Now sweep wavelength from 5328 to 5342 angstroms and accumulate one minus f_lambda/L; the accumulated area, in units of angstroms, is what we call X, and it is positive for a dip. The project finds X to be 0.68 angstroms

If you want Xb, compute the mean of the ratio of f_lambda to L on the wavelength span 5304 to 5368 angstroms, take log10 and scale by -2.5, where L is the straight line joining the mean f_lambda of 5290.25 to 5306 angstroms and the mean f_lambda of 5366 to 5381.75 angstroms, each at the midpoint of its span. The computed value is 0.02 mag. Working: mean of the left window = 7.86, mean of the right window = 7.65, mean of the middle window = 7.62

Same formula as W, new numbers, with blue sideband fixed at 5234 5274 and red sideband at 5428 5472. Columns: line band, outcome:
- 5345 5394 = -1.8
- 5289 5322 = -2.0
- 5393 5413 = 0.7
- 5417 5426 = -0.2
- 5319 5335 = 0.2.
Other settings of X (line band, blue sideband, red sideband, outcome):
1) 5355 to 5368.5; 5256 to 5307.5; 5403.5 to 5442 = -0.7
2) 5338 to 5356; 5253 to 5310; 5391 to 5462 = -0.4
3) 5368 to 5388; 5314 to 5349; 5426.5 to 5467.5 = -0.2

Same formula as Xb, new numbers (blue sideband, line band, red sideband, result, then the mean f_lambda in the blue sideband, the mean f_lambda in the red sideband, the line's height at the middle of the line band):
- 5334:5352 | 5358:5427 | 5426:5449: -0.01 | 7.51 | 7.57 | 7.54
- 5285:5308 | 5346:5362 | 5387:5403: -0.03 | 7.83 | 7.73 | 7.77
